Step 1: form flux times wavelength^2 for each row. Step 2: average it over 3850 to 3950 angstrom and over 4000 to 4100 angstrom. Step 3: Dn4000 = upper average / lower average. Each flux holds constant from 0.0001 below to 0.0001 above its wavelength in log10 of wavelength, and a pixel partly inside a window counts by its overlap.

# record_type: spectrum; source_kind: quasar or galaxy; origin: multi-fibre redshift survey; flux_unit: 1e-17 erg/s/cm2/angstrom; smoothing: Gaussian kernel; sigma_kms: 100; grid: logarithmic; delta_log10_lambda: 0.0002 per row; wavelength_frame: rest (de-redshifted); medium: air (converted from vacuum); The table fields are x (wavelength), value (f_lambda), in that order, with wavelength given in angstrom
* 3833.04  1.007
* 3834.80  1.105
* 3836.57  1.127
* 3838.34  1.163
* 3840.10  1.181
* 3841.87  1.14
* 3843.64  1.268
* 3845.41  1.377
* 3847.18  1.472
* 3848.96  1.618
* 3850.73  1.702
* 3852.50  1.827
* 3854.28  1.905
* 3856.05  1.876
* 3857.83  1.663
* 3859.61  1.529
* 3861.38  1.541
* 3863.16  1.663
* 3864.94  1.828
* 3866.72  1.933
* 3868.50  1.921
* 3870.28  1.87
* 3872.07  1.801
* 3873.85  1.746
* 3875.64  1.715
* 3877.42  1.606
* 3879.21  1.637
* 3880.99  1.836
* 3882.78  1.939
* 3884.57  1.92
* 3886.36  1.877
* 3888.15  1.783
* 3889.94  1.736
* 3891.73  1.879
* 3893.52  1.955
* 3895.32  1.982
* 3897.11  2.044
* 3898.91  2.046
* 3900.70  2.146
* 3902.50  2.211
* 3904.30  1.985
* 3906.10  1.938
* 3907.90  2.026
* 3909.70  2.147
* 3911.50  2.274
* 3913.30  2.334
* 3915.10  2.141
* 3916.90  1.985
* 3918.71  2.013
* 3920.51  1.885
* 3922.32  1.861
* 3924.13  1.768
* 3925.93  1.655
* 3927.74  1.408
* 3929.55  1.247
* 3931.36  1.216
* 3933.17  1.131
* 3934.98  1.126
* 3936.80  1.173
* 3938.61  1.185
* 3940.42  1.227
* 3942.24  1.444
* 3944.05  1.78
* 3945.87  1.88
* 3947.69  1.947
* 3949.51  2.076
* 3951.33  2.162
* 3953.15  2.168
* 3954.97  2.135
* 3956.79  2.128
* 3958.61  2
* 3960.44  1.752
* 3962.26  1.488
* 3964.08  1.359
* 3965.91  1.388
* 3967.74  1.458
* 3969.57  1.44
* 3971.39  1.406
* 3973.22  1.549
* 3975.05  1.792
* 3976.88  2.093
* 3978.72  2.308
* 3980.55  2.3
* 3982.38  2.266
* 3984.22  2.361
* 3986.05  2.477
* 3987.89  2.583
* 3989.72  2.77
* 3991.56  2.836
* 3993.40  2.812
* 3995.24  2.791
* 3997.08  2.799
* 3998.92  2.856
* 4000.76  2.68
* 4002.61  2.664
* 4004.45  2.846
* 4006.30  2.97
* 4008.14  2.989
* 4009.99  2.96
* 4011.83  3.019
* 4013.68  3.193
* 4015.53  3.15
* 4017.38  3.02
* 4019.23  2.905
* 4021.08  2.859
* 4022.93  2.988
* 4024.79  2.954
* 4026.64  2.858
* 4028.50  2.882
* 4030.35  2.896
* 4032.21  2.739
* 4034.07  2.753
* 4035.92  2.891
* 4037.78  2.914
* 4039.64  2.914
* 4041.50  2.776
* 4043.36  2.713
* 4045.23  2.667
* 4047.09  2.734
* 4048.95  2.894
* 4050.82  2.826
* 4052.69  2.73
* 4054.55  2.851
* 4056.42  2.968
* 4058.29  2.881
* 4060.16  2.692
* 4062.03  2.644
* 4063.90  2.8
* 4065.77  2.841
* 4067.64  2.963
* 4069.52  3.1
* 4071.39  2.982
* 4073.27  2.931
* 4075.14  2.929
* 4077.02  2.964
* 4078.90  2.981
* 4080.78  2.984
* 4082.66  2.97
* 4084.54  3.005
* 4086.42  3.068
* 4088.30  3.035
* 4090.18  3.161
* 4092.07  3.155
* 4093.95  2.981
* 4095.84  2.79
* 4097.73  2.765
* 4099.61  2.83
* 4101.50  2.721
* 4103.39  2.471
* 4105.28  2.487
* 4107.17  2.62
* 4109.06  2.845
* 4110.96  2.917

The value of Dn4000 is 1.76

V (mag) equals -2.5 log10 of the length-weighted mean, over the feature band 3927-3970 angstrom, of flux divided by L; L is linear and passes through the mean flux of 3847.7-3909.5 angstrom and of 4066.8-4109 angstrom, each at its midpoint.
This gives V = 0.35 mag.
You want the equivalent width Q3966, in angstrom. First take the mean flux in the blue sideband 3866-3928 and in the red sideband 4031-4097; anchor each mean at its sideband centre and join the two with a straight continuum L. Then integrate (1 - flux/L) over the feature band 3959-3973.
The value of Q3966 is 5.0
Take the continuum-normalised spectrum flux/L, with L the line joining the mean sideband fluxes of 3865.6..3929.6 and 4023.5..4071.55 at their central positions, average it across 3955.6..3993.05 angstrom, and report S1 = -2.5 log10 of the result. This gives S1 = 0.19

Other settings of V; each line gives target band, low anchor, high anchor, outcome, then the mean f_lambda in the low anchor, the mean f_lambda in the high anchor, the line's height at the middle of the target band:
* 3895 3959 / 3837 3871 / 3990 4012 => 0.20 mag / 1.6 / 2.84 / 2.22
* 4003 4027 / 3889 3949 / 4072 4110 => -0.23 mag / 1.78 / 2.89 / 2.4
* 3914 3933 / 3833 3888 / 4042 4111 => 0.16 mag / 1.62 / 2.86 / 1.98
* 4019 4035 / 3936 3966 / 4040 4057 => -0.12 mag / 1.73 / 2.8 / 2.56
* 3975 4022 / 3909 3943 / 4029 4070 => -0.16 mag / 1.64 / 2.82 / 2.34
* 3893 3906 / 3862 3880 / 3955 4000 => -0.10 mag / 1.77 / 2.13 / 1.87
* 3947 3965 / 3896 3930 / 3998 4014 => 0.24 mag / 1.96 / 2.9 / 2.4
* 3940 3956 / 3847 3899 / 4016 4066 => 0.20 mag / 1.8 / 2.84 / 2.26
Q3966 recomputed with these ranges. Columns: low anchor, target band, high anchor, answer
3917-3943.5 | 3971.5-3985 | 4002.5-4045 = 1.0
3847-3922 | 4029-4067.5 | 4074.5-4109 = -2.0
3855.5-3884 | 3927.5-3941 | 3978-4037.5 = 6.2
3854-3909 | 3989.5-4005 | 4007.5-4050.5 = -0.6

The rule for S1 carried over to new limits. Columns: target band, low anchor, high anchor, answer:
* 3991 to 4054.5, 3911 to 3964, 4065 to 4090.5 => -0.15 mag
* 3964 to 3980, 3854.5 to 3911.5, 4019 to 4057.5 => 0.41 mag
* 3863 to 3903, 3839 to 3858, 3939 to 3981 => -0.16 mag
